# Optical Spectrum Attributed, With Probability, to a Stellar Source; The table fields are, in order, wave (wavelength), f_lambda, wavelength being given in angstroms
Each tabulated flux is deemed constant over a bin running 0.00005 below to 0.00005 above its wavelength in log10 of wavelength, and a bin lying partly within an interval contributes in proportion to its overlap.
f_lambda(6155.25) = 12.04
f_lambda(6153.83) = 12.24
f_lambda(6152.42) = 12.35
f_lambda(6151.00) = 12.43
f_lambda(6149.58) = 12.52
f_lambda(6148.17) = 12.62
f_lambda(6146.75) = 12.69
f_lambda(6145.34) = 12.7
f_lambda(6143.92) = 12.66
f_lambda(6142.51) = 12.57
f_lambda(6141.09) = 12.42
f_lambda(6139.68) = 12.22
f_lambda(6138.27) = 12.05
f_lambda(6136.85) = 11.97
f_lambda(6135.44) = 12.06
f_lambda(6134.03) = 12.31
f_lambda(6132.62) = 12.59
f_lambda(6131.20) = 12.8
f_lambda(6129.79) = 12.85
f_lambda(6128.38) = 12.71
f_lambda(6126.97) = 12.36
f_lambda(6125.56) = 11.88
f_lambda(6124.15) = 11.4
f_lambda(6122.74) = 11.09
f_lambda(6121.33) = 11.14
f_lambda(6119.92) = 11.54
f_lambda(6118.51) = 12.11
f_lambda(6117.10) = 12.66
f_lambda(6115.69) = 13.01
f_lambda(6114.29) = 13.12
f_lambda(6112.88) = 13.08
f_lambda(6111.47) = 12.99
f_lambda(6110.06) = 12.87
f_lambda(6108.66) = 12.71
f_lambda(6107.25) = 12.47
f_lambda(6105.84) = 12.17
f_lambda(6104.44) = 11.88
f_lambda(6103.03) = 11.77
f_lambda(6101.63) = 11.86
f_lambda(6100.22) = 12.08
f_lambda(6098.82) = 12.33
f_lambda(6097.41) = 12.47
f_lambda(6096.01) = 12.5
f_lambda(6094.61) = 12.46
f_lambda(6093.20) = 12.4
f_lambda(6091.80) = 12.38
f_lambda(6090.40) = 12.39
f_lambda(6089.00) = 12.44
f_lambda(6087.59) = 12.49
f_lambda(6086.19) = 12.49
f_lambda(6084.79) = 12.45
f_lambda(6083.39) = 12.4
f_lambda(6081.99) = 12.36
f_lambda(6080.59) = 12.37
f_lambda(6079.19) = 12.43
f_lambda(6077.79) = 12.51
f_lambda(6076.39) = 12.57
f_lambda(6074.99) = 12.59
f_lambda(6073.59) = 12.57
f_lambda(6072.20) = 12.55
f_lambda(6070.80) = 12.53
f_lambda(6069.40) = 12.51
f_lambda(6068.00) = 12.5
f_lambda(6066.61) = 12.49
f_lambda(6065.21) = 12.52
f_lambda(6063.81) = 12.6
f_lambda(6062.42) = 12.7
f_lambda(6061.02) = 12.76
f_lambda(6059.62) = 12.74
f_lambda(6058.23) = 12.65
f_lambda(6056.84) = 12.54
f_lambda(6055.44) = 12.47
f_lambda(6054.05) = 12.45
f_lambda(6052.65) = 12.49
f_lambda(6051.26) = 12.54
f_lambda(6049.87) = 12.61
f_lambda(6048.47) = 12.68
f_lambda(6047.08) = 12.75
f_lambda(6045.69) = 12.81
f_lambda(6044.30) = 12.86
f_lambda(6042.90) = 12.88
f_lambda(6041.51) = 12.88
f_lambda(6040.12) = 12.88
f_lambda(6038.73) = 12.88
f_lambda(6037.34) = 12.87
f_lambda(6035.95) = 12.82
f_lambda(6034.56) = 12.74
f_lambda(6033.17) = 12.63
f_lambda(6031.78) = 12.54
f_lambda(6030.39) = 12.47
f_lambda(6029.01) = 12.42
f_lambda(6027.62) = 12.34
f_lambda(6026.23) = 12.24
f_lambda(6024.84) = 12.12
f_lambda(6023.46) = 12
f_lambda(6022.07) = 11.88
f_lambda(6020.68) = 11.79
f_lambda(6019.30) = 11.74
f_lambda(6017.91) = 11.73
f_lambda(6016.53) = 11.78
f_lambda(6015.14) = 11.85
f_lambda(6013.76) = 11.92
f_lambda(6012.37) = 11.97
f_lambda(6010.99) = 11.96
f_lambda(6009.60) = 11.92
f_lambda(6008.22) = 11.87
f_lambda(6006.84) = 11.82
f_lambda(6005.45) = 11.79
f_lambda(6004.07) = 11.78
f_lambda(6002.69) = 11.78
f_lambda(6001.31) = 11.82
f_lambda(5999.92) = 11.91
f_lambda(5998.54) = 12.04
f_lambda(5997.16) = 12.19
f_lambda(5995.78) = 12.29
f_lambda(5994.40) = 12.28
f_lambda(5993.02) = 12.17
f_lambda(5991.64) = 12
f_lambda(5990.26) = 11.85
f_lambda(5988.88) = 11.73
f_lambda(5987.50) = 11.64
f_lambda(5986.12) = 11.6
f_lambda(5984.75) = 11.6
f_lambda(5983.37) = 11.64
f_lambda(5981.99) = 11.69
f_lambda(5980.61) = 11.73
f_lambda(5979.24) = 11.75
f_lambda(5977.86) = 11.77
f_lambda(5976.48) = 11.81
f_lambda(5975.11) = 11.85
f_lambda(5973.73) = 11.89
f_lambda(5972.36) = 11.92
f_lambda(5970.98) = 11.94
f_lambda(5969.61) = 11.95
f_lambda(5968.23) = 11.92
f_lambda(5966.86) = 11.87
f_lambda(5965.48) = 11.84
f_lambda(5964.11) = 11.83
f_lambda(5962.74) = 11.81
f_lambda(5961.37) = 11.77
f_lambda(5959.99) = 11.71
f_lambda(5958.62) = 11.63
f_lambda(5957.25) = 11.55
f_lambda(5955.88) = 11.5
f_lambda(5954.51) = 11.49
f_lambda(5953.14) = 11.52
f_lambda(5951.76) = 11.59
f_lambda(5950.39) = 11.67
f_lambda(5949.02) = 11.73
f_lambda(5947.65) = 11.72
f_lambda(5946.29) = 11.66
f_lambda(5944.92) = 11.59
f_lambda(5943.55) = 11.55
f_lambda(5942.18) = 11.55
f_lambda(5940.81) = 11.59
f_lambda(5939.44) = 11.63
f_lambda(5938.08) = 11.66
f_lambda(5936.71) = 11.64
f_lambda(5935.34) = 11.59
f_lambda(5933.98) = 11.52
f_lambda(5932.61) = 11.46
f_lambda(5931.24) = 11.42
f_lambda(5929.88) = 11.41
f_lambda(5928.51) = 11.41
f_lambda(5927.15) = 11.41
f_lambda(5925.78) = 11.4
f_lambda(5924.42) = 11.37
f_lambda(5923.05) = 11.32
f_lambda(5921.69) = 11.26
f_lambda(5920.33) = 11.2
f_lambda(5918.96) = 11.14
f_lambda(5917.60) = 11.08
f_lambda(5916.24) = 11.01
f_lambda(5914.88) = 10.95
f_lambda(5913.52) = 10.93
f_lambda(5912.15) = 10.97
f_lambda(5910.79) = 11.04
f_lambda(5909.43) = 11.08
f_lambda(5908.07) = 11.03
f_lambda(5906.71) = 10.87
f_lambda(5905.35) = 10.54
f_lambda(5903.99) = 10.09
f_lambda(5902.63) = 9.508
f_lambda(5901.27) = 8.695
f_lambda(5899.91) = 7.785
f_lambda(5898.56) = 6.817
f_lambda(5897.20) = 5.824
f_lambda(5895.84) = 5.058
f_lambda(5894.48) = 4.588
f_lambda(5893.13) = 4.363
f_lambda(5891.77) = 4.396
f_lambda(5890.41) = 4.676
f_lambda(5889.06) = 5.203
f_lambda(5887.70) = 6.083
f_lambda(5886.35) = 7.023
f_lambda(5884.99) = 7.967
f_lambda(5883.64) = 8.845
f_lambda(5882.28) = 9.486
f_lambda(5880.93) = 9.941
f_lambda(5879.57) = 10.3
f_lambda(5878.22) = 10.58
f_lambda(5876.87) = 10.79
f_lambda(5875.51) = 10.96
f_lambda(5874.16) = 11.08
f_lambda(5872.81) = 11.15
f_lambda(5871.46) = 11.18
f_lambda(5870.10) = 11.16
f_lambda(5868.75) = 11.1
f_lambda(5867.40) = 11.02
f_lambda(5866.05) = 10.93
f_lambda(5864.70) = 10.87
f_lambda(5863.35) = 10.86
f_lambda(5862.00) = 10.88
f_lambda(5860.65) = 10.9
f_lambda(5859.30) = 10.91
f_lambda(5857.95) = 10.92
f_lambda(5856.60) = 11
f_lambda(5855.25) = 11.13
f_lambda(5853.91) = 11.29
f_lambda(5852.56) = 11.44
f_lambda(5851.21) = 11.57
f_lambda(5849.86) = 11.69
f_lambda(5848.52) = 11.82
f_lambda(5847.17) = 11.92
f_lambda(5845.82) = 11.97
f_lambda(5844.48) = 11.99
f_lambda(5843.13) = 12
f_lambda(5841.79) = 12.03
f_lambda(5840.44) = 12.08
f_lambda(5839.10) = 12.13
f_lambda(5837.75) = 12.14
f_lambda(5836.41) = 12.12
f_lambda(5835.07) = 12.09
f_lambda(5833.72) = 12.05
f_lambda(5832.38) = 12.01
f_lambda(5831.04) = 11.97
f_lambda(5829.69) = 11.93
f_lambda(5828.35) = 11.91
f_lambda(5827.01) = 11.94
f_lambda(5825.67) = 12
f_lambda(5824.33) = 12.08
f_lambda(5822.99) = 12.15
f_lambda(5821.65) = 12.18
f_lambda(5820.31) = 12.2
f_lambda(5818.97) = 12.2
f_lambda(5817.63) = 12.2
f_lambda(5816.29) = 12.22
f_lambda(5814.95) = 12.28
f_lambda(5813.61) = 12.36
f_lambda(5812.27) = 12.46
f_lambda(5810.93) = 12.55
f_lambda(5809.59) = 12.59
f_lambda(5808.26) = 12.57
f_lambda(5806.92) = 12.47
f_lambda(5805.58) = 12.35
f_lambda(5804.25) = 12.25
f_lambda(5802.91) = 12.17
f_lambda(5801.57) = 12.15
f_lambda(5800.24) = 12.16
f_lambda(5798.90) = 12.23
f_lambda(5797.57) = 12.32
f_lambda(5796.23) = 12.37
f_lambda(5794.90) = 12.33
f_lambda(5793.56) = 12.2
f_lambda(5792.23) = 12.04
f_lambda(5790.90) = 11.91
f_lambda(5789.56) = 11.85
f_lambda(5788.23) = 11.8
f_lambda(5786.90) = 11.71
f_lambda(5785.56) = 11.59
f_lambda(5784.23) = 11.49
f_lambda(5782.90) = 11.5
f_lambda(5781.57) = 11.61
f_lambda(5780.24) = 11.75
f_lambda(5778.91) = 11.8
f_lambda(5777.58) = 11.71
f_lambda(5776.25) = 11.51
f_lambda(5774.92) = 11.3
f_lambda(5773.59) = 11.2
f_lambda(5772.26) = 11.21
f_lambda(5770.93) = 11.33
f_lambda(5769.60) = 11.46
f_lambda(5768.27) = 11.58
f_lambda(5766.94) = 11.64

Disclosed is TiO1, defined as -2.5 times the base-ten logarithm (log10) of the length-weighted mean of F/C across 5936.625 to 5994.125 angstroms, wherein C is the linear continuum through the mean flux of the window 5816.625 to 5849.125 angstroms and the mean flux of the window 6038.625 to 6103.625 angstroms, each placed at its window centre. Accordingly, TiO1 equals 0.05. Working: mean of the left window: 12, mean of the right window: 12.5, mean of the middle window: 11.7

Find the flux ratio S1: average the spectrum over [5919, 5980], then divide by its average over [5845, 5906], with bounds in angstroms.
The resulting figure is 1.2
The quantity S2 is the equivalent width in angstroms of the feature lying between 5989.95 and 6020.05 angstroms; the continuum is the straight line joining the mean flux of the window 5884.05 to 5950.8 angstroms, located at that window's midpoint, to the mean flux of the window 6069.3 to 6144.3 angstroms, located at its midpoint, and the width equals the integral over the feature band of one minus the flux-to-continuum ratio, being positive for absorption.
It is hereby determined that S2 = -2.5 angstroms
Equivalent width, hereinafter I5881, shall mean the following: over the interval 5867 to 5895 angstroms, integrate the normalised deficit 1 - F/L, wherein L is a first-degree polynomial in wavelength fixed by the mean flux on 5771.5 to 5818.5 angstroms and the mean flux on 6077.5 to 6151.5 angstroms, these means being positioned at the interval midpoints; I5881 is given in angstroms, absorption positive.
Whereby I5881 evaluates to 8.0 angstroms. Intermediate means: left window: 12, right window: 12.4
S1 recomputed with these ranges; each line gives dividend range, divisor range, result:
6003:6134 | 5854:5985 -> 1.17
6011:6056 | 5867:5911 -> 1.42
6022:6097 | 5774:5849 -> 1.04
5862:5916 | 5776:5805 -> 0.77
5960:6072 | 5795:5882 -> 1.04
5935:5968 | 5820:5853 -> 0.97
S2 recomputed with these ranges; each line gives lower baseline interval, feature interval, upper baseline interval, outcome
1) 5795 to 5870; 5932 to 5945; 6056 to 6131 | 0.55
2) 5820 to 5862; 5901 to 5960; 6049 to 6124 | 3.71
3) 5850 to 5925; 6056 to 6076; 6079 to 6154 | -1.38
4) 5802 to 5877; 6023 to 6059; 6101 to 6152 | -1.29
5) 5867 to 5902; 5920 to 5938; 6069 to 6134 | -4.54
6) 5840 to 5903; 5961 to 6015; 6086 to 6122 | -4.23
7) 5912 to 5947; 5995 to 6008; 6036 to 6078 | 0.17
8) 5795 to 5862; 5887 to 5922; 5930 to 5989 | 9.27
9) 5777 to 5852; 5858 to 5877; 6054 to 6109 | 1.79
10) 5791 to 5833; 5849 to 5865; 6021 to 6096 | 1.49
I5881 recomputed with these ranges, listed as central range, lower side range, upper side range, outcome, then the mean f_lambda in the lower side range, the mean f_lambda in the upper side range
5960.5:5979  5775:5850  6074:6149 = 0.55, 12.1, 12.4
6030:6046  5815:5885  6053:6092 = -0.56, 11.4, 12.5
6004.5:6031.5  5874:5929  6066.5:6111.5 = -1.85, 9.25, 12.4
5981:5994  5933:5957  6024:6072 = 0.26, 11.6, 12.6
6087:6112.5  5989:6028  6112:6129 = -0.51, 12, 12.2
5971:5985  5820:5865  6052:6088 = 0.48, 11.7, 12.5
